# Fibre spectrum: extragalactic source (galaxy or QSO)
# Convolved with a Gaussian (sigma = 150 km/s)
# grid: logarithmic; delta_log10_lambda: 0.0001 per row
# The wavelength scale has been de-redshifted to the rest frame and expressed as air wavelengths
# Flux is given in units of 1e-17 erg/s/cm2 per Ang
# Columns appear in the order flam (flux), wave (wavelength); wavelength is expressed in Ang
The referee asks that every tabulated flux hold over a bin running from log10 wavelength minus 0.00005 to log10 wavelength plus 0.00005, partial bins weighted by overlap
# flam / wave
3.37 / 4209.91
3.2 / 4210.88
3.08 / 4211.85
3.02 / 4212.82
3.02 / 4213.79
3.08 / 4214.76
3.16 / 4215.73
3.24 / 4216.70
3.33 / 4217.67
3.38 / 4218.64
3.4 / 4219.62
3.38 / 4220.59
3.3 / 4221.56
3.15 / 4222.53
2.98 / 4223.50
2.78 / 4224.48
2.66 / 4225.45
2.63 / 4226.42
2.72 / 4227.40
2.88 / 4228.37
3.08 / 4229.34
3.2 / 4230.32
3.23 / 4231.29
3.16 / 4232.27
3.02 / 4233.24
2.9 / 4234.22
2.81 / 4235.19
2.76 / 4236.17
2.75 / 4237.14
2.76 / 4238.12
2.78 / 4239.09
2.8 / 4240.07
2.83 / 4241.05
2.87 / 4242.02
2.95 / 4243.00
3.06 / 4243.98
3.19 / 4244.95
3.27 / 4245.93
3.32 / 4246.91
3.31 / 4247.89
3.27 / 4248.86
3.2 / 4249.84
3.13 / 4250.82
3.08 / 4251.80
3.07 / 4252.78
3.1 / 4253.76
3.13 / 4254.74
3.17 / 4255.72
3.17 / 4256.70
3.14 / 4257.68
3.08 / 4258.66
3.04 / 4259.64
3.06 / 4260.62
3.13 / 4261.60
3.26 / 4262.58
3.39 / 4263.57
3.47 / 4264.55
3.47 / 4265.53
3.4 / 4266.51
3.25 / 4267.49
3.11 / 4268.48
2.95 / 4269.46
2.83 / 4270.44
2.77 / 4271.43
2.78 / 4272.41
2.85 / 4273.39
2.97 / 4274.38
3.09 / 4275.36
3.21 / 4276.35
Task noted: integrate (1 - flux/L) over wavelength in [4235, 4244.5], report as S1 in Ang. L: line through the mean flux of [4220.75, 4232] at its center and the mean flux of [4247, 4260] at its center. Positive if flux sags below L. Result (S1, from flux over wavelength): 0.7 Ang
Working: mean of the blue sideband 2.98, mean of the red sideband 3.15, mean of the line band 2.84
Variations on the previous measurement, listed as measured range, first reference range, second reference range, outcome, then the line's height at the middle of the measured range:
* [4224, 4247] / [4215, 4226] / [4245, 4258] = 1.75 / 3.17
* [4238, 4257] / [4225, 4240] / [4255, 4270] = -0.20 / 3.05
